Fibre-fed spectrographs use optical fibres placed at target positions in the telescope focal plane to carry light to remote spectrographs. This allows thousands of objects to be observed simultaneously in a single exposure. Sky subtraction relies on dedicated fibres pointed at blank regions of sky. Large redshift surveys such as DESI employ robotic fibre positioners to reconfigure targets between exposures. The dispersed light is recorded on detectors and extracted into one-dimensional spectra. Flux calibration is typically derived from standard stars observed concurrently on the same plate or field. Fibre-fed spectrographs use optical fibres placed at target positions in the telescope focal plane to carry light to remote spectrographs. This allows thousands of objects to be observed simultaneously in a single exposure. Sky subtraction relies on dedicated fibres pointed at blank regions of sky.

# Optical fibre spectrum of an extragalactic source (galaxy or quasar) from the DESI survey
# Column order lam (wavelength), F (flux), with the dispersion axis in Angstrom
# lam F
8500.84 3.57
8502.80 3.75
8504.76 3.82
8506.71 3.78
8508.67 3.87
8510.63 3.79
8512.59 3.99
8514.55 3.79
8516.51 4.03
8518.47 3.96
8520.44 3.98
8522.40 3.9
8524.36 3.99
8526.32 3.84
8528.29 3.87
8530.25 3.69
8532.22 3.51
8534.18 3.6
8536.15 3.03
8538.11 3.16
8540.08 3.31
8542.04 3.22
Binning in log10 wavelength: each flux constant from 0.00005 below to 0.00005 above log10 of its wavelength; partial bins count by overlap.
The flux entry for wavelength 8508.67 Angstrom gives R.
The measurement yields 3.87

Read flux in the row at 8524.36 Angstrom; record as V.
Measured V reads 3.99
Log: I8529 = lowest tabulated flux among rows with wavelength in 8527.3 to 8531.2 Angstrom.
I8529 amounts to 3.69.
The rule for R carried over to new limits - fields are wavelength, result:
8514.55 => 3.79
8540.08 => 3.31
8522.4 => 3.9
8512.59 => 3.99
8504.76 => 3.82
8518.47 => 3.96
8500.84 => 3.57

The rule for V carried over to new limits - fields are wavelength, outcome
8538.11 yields 3.16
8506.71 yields 3.78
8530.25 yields 3.69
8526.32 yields 3.84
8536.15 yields 3.03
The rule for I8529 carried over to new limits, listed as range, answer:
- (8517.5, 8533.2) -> 3.51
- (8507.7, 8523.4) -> 3.79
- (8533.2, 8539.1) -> 3.03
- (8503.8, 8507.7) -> 3.78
